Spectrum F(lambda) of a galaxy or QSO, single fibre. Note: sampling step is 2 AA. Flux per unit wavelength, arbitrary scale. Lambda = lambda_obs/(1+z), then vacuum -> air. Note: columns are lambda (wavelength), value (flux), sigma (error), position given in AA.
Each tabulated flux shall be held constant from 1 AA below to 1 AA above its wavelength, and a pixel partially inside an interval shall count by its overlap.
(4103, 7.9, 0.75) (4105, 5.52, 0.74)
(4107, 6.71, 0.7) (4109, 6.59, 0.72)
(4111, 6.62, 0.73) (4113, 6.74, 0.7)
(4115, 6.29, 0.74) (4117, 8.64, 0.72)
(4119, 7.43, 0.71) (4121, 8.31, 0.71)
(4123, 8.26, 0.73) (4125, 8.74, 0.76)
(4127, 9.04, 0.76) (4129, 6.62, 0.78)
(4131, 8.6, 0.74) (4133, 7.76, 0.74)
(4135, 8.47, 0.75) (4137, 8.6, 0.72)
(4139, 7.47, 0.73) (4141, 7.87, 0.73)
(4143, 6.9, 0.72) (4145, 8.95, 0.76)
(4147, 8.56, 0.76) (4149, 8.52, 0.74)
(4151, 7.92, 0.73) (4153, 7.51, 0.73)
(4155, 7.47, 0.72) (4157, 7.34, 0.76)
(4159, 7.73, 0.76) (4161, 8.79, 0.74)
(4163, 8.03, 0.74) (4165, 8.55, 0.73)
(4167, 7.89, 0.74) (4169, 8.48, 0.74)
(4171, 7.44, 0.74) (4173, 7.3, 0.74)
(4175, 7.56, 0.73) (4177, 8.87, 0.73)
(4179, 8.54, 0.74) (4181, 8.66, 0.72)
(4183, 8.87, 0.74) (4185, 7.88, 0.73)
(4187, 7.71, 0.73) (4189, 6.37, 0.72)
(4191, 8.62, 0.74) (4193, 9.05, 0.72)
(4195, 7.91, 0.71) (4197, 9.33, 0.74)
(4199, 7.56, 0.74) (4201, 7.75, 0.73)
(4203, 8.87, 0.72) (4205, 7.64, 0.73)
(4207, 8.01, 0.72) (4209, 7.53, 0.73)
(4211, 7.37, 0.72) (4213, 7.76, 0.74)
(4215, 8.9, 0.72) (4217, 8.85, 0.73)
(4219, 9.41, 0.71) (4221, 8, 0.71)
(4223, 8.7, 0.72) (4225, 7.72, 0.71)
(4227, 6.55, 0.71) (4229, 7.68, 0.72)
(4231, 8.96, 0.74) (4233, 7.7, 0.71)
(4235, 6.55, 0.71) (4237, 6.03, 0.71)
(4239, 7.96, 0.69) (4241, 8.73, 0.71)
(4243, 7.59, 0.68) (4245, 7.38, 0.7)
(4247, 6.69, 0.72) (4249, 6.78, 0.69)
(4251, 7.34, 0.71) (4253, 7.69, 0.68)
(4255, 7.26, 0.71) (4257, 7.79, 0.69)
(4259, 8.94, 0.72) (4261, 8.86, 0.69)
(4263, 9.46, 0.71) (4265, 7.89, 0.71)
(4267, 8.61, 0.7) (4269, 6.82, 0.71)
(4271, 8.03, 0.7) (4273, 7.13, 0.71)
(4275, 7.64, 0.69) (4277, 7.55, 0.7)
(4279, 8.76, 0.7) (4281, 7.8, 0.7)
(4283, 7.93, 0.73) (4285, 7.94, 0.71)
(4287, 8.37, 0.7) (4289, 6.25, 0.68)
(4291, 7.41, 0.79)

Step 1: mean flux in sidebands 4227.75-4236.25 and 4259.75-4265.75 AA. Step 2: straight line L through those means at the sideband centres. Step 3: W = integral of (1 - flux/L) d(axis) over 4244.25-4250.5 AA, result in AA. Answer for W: 0.9 AA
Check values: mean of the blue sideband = 7.64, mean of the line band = 6.96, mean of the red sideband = 8.78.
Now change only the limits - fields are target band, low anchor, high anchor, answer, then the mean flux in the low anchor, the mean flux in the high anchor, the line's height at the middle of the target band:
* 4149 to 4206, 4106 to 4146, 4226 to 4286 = -2.47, 7.73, 7.73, 7.73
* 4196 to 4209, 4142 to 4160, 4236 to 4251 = -1.00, 7.88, 7.31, 7.56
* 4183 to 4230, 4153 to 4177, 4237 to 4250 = -2.65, 7.9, 7.41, 7.64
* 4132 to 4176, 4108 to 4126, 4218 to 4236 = -1.79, 7.51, 7.92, 7.65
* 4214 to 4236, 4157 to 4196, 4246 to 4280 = -0.38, 8.1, 7.84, 7.95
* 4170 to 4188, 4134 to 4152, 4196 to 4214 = -0.10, 8.14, 7.98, 8.05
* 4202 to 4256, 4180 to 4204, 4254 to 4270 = 2.92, 8.22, 8.2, 8.21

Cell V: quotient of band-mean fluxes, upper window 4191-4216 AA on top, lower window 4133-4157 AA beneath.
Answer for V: 1.02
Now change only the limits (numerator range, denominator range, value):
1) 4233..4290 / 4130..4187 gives 0.95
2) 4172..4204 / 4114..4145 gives 1.03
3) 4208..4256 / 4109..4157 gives 0.98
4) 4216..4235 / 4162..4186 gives 0.99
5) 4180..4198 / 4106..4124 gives 1.13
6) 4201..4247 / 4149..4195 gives 0.98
